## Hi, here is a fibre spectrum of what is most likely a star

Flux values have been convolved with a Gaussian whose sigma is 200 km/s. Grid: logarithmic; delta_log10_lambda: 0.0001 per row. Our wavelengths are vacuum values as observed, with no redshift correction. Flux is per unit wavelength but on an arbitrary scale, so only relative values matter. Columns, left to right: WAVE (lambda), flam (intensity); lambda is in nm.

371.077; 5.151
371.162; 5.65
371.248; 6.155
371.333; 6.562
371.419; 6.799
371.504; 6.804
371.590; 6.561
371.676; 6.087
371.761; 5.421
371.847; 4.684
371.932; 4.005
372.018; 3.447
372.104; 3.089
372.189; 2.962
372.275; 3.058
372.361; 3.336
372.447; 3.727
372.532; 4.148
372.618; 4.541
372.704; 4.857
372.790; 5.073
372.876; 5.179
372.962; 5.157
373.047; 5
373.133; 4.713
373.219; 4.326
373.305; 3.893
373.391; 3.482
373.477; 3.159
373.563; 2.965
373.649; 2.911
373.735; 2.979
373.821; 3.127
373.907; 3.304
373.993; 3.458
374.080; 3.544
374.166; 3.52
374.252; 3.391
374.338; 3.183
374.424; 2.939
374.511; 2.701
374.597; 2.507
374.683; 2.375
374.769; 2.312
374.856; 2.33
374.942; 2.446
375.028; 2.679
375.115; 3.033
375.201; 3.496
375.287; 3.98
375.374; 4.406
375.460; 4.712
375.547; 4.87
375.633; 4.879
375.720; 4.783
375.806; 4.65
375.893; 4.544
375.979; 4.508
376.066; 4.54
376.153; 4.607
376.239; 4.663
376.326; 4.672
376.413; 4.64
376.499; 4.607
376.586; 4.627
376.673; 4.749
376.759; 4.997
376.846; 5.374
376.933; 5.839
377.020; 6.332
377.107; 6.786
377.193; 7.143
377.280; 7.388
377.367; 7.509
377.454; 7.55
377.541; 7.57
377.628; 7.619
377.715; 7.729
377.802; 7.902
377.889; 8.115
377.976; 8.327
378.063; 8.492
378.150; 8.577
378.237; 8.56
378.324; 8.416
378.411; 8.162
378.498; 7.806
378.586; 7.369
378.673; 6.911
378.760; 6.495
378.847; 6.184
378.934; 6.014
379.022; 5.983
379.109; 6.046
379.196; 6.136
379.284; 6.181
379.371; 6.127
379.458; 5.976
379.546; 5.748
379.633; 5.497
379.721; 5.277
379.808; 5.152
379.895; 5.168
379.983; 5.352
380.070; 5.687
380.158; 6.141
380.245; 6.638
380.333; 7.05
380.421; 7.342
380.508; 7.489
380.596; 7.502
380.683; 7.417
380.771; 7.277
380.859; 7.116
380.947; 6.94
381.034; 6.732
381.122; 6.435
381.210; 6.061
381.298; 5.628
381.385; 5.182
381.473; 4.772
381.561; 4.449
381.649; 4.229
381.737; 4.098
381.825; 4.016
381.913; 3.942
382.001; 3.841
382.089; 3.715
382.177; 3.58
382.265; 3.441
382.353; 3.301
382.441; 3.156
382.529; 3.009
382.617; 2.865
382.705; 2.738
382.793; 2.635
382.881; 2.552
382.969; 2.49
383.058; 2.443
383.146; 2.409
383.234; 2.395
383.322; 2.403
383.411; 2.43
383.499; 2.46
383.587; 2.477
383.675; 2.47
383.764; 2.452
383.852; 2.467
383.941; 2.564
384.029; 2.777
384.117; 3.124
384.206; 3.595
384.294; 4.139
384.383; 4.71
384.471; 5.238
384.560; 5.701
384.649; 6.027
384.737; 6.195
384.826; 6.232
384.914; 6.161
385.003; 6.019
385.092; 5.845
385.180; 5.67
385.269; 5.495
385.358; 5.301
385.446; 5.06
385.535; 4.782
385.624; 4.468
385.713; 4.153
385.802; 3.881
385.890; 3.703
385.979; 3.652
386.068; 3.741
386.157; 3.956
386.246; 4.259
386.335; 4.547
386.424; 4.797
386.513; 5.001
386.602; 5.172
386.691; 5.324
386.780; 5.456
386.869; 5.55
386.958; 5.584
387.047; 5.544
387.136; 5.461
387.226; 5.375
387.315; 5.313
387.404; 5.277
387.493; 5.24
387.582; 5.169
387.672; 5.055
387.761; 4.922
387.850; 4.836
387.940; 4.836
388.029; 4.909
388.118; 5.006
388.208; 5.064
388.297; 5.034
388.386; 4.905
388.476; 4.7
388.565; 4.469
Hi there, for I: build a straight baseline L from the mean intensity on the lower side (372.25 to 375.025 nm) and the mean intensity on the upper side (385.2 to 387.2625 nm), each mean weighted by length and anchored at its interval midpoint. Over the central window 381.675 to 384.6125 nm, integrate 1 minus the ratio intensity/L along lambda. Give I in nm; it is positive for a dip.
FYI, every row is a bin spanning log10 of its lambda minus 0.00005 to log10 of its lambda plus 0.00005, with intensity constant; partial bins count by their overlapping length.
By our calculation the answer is 0.835 nm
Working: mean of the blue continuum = 3.54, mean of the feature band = 3.21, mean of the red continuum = 4.8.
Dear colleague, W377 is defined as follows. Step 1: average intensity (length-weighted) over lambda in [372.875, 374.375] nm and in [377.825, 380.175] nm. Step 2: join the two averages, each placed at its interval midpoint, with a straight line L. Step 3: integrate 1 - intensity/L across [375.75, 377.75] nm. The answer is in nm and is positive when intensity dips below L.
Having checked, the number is -0.10 nm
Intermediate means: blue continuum 3.7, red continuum 6.68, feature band 5.75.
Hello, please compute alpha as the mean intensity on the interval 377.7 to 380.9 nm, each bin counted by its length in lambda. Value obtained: 6.84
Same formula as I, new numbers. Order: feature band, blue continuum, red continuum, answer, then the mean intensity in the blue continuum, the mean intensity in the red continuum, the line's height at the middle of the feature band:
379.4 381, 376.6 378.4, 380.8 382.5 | -0.226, 7.23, 4.77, 5.63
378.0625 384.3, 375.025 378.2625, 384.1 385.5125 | 0.638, 5.8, 5.32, 5.53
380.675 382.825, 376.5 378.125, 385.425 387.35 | 0.455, 6.85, 4.76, 5.83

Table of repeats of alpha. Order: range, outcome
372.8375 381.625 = 5.41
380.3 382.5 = 5.36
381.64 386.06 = 3.85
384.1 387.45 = 5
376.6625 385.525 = 5.4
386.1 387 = 4.95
